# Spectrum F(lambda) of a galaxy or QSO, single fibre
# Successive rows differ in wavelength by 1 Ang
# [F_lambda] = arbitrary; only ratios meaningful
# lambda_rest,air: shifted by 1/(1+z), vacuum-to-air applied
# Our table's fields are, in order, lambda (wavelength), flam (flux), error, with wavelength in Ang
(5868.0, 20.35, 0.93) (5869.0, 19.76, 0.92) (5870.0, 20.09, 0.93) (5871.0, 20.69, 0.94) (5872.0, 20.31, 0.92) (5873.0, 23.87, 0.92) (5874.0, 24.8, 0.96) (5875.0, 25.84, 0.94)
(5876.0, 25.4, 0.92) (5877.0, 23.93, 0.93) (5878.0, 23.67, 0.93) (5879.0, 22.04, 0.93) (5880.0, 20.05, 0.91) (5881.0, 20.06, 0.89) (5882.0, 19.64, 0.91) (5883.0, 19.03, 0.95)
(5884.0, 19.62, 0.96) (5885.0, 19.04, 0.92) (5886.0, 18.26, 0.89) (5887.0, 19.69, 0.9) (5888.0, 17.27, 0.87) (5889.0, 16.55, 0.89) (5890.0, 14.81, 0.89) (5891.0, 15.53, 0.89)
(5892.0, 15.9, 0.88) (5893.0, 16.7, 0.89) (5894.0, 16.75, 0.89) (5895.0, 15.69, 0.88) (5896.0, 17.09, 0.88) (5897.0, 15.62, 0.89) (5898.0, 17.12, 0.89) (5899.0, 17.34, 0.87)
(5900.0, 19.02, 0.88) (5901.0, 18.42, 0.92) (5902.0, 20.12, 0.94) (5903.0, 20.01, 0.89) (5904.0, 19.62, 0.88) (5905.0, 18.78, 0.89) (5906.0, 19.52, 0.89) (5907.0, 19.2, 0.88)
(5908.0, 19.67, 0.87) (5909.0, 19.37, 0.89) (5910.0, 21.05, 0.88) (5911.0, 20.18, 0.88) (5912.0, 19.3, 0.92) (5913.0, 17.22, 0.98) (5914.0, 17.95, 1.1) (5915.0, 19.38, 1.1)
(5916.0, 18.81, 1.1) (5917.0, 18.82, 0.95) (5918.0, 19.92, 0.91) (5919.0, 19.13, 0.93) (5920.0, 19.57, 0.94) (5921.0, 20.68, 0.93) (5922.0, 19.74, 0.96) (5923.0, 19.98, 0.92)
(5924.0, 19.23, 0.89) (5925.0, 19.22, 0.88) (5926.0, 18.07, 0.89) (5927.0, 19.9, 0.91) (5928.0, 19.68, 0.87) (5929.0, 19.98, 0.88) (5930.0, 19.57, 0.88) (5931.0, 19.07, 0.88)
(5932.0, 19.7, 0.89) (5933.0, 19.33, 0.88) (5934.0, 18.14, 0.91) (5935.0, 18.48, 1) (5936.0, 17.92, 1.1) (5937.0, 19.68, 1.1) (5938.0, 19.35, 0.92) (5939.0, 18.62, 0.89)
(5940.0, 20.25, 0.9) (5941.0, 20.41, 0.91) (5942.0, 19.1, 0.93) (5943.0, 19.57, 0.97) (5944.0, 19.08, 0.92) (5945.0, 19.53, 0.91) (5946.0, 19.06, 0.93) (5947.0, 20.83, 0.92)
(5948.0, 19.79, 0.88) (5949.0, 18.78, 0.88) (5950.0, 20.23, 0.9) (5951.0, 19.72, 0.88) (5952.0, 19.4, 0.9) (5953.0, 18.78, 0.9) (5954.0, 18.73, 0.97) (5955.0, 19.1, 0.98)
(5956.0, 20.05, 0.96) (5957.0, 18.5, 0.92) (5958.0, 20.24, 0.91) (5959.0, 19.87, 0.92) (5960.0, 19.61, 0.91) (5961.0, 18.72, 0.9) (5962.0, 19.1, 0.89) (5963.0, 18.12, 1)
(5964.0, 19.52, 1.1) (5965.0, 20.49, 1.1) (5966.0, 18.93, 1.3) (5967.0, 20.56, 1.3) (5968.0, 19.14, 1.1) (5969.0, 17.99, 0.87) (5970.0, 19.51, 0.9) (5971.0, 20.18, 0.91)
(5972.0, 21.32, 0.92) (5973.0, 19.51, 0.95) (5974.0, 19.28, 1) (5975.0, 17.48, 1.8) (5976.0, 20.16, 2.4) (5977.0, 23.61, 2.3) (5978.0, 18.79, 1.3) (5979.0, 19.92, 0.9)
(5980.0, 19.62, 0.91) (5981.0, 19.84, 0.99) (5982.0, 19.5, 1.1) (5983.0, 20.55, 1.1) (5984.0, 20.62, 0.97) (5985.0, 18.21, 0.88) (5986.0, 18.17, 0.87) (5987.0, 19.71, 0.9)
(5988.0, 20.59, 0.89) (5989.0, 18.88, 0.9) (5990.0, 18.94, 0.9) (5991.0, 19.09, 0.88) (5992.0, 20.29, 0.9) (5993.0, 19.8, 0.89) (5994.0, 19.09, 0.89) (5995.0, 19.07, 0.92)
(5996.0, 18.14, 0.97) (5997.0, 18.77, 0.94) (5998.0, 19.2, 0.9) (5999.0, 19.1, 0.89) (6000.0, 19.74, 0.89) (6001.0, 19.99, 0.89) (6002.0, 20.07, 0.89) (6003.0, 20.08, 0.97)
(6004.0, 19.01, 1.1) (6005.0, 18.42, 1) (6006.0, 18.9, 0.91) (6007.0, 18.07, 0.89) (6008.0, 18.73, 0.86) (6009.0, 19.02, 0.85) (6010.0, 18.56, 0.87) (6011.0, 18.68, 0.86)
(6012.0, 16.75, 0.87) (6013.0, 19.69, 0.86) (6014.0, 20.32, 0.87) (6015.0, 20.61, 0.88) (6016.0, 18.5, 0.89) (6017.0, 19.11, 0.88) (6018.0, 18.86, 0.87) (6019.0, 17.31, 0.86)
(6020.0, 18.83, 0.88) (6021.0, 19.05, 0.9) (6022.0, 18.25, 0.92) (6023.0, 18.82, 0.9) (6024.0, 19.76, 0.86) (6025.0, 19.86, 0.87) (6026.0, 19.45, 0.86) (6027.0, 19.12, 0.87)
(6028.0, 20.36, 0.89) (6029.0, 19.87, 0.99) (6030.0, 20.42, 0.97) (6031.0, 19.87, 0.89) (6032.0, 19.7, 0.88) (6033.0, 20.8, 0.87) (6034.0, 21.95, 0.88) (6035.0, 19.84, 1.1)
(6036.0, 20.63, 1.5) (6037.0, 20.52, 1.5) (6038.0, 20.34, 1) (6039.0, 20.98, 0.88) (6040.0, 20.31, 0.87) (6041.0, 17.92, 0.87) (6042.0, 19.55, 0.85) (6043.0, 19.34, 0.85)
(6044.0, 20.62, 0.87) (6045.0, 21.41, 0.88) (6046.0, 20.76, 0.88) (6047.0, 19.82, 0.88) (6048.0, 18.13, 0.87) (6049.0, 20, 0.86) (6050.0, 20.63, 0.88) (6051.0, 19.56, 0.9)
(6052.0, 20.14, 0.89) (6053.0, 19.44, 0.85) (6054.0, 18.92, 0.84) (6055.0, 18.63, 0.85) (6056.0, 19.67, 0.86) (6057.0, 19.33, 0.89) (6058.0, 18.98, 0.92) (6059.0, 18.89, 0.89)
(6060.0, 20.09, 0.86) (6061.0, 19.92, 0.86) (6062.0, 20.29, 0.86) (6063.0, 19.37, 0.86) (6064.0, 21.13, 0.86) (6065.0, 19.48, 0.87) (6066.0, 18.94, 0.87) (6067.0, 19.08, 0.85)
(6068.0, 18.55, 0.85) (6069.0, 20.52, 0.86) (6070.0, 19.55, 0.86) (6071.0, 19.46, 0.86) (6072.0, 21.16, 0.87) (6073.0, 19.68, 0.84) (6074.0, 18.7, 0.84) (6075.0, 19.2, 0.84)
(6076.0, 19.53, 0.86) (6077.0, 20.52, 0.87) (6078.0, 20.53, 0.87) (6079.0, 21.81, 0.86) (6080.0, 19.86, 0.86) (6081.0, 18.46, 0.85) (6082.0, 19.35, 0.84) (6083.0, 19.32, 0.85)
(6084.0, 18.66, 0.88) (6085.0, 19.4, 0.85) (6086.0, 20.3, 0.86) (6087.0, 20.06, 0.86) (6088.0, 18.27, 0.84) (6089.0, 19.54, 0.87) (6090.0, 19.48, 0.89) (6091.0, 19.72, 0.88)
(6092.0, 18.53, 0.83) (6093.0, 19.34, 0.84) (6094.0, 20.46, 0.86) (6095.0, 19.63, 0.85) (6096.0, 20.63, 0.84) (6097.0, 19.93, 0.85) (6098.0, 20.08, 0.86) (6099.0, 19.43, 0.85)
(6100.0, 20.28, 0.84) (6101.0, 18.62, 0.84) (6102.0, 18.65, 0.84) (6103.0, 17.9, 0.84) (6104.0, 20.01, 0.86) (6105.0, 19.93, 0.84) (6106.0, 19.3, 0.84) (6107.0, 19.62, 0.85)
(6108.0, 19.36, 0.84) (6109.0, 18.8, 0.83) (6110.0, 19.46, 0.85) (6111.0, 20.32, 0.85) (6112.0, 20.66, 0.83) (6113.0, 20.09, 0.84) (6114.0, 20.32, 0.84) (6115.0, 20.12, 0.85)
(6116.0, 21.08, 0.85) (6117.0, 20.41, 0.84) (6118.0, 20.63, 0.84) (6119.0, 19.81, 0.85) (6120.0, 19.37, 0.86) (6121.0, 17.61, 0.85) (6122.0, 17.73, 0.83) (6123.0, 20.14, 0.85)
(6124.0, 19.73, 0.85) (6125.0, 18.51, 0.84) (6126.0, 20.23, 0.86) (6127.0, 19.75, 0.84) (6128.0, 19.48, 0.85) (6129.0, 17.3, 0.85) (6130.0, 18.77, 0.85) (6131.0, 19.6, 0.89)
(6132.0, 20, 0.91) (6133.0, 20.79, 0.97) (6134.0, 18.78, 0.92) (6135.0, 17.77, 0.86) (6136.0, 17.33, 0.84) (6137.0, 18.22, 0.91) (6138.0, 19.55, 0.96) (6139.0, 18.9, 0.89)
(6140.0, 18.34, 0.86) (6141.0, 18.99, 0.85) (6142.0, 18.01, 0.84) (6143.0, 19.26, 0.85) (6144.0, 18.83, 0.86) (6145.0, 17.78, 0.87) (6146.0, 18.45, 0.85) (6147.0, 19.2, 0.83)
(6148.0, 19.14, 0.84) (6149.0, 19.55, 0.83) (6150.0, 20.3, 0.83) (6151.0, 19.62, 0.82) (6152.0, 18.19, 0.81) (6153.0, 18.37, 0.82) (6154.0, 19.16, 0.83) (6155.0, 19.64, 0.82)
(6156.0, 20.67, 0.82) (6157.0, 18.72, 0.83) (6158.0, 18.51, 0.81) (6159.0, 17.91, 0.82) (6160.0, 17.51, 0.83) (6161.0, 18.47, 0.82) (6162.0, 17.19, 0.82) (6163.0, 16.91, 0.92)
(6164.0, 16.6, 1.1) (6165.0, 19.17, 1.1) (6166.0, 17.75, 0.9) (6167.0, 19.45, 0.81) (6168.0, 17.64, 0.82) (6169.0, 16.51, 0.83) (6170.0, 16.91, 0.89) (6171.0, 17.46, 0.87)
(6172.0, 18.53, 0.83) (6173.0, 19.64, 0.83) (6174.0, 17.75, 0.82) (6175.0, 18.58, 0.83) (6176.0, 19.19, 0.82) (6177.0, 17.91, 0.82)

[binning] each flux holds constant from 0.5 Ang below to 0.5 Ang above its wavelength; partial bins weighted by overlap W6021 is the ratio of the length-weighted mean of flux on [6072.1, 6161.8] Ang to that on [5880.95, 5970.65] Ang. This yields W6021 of 1.0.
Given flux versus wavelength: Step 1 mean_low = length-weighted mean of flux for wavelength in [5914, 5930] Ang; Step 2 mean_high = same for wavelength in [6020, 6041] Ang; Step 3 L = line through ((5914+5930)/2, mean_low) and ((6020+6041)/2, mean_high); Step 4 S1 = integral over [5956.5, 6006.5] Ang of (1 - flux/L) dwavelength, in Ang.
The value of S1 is 0.6 Ang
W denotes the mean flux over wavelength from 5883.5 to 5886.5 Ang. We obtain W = 19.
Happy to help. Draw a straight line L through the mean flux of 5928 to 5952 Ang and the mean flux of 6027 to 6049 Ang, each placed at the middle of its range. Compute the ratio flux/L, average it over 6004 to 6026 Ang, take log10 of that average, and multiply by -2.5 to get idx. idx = 0.06 mag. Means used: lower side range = 19.4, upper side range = 20.1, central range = 18.9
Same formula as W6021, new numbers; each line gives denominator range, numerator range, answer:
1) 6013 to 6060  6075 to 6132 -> 0.99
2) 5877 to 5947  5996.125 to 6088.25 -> 1.03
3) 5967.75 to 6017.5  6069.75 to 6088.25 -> 1.02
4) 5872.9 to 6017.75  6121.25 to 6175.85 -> 0.96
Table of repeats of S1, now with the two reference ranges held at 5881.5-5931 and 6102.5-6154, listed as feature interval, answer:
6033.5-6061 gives -1.2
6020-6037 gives -0.8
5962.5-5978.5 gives -0.7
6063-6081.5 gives -0.7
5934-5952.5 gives -0.7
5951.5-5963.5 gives -0.3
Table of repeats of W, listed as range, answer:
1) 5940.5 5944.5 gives 19.5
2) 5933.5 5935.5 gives 18.3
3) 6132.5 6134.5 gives 19.8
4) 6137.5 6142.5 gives 18.8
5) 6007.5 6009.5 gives 18.9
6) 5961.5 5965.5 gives 19.3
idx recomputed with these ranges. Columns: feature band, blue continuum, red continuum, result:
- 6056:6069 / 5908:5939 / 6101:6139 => -0.012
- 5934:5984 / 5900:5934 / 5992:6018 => -0.015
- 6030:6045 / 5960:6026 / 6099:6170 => -0.056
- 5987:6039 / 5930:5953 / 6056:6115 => 0.005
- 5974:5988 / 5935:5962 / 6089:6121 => -0.015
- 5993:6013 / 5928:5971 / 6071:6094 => 0.029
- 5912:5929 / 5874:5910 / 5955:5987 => 0.004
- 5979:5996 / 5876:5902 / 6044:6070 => -0.015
